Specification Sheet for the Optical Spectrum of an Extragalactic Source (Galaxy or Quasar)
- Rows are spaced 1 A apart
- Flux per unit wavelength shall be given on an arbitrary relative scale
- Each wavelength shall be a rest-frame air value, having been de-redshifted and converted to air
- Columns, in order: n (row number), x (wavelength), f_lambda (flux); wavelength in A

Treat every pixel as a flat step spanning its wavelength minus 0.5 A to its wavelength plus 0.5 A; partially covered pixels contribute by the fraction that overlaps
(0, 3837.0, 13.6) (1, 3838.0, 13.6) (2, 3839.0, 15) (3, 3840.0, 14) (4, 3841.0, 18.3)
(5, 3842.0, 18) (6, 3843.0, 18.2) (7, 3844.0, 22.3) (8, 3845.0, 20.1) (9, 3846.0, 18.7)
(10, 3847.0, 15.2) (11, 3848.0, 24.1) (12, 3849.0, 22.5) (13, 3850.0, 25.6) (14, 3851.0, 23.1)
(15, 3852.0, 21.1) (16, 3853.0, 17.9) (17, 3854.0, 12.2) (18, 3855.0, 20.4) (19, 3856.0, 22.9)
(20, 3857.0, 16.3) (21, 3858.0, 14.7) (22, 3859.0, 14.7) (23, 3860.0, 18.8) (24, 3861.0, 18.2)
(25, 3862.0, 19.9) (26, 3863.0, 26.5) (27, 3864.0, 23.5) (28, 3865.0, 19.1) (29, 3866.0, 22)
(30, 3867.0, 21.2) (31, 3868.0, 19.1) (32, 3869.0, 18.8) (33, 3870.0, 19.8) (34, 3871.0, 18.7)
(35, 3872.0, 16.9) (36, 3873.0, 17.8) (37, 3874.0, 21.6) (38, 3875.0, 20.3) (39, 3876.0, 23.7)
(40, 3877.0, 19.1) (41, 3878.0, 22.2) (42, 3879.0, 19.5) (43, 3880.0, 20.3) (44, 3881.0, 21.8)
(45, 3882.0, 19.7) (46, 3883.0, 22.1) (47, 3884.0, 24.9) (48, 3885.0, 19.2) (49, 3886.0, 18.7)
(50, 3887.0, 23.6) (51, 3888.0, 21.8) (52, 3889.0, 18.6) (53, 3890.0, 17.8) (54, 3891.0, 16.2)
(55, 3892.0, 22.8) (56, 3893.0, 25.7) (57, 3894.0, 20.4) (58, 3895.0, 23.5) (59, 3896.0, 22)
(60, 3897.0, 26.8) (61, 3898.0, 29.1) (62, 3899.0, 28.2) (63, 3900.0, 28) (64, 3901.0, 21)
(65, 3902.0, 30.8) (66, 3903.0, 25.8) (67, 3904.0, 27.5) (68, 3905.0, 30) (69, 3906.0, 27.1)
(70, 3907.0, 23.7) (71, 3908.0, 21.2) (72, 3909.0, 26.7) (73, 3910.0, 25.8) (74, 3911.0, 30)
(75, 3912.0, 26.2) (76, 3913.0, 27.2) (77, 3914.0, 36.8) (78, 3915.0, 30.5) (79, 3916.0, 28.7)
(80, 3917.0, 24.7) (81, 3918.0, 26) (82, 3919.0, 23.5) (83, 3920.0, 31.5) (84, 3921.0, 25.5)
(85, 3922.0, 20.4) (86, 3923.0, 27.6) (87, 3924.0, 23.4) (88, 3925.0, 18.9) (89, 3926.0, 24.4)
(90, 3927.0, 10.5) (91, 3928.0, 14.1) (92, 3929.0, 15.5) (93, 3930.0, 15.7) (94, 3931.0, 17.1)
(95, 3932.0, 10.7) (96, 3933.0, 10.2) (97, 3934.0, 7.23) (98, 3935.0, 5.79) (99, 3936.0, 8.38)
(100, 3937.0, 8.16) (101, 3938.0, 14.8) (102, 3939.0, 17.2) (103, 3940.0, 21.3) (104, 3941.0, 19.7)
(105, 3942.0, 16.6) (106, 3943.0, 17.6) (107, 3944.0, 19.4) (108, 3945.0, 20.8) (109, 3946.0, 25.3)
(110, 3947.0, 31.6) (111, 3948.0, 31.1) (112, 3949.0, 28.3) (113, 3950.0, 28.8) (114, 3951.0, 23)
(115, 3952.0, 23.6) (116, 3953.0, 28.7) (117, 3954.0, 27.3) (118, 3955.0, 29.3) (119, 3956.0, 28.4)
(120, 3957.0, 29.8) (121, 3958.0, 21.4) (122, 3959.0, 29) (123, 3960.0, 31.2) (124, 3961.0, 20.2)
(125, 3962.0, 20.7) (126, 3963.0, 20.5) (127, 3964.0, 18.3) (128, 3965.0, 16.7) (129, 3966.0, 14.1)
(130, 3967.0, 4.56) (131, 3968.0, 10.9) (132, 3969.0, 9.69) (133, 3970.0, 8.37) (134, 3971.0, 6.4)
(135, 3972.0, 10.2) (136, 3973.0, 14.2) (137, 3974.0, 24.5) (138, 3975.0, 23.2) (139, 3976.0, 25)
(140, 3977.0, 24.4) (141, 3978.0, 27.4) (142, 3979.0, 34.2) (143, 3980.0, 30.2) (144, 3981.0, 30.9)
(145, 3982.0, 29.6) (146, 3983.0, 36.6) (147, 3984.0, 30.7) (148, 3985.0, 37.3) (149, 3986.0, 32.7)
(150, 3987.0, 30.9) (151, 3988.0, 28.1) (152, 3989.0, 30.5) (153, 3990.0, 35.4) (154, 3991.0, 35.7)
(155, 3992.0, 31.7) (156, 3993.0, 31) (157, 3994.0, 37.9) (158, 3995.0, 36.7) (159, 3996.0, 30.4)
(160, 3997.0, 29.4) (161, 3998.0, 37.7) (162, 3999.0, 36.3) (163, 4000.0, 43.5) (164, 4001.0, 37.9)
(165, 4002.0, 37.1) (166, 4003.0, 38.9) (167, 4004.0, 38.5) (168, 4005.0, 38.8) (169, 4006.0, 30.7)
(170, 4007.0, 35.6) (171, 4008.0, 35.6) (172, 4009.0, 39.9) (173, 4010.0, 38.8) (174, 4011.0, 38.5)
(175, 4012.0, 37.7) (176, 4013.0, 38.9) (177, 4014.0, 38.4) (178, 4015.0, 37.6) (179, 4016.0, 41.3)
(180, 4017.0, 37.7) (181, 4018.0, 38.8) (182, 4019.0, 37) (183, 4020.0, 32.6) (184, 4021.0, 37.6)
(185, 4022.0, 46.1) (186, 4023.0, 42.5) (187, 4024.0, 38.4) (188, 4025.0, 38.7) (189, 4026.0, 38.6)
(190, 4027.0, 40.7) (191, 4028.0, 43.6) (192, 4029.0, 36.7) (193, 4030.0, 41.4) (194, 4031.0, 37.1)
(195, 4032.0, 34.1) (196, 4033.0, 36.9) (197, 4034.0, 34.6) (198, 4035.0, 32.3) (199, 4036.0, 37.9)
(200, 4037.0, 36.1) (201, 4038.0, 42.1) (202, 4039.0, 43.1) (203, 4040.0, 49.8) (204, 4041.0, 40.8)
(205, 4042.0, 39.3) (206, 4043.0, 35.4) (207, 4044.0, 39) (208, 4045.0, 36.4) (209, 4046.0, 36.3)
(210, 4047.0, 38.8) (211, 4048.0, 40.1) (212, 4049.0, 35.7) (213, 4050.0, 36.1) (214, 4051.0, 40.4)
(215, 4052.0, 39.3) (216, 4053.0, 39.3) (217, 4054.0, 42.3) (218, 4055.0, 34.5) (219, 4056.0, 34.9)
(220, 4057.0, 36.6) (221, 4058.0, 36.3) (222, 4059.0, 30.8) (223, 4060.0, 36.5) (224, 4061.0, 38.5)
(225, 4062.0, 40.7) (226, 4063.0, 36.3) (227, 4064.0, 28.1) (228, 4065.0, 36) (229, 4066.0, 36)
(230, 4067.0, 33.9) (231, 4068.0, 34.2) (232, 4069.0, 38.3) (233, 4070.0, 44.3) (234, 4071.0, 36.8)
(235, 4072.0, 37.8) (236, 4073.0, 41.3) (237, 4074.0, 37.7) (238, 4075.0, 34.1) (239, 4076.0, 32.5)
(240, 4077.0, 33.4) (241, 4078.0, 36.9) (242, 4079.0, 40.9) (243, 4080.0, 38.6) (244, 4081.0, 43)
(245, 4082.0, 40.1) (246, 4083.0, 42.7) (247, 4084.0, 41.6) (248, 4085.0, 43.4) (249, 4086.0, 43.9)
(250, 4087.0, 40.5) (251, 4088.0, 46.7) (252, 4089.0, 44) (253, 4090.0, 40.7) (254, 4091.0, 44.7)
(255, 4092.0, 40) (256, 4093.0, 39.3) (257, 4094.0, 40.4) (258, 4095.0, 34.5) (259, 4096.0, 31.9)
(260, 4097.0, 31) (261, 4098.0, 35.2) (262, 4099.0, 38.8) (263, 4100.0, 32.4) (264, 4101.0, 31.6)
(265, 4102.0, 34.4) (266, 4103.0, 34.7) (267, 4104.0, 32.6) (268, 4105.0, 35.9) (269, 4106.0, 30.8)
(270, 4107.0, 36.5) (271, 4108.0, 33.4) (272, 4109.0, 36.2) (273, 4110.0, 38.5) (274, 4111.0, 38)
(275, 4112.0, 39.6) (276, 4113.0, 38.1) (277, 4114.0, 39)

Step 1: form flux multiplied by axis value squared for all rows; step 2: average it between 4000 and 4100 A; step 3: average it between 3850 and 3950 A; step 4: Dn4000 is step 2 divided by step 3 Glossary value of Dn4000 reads 1.93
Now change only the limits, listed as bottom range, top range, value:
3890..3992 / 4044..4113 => 1.73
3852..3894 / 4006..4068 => 2.06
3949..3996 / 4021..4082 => 1.56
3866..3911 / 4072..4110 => 1.85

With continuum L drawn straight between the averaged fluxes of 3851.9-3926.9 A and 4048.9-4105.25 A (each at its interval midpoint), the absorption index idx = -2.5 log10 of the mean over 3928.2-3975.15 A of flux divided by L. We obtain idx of 0.42 mag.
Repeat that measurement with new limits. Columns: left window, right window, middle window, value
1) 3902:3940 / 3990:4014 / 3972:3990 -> 0.15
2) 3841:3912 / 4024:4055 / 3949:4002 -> 0.21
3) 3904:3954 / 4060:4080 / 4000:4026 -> -0.24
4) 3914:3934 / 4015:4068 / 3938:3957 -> 0.01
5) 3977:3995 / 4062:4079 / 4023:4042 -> -0.14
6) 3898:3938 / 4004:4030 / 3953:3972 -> 0.45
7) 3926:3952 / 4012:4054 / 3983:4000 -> -0.14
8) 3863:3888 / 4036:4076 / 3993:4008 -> -0.12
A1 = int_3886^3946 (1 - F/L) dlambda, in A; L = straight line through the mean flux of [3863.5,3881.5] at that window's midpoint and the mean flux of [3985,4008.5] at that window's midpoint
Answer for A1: 7.85 A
